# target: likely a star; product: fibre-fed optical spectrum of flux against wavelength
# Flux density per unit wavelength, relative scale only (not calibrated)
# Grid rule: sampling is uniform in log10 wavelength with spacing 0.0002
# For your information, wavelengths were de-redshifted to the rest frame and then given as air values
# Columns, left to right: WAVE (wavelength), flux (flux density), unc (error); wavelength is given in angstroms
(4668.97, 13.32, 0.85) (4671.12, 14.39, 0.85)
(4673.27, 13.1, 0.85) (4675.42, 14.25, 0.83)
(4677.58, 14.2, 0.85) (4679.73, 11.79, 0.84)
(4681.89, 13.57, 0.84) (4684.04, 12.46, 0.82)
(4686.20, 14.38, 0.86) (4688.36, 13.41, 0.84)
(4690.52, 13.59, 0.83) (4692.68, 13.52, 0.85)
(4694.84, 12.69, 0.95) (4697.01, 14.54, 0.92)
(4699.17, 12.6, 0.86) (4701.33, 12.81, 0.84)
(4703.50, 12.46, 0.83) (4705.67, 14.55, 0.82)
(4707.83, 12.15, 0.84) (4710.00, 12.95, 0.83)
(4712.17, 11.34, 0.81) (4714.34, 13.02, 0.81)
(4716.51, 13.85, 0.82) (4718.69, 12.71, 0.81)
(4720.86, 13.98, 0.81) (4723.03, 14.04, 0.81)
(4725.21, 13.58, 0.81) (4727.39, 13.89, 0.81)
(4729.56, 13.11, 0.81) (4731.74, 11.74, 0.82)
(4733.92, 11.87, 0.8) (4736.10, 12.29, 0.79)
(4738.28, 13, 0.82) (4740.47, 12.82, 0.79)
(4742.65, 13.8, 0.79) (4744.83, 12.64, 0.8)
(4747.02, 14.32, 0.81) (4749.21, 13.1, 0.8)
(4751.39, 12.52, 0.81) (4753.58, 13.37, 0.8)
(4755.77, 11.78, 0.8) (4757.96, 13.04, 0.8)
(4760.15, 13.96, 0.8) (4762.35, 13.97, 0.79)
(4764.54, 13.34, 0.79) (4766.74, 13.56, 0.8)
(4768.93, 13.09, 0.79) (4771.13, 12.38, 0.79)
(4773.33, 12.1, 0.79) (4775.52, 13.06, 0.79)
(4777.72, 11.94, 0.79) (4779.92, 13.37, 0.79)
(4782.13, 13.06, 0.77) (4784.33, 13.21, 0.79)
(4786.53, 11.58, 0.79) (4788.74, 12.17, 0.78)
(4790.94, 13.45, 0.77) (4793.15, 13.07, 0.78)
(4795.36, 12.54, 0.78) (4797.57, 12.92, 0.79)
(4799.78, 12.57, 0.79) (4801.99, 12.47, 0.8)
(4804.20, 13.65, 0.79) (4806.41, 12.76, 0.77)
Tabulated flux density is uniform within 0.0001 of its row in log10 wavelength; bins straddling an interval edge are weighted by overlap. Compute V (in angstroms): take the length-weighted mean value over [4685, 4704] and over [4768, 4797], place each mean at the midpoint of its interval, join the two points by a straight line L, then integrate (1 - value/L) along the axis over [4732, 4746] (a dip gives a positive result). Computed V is 0.4 angstroms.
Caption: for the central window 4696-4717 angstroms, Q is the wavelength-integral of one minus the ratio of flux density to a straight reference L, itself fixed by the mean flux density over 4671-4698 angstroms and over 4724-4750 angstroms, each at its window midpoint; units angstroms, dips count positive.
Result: 0.5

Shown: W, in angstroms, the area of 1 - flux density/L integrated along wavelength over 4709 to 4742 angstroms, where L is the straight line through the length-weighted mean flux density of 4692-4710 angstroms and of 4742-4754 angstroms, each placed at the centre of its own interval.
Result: 0.6 angstroms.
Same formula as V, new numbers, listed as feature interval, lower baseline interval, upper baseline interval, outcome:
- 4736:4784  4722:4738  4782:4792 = -0.9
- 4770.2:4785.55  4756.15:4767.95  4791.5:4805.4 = 0.6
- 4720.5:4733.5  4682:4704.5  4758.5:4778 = -0.1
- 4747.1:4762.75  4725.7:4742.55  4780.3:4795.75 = -0.5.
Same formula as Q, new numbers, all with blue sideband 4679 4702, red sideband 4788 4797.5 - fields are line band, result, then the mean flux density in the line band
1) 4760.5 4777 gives -0.2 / 13.1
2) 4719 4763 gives -0.3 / 13.1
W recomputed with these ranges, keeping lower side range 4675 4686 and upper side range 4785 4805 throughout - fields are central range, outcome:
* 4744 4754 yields -0.2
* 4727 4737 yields 0.4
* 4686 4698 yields -0.4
